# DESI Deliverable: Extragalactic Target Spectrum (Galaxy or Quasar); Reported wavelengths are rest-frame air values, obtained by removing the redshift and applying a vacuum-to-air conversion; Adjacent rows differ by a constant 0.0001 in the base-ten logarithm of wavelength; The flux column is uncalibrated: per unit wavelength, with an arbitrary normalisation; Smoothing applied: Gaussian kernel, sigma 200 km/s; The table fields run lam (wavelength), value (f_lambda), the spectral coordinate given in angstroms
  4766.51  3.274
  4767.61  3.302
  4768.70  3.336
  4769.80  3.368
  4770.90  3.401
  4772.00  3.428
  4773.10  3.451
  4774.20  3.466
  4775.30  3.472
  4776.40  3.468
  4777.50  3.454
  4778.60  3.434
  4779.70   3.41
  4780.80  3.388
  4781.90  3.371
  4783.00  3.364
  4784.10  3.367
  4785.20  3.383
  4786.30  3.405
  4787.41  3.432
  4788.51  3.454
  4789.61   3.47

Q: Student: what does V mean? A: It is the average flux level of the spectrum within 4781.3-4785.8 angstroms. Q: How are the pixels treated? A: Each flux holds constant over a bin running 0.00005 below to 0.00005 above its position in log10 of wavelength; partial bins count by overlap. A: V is 3.38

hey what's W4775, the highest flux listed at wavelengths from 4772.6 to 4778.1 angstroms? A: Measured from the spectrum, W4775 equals 3.472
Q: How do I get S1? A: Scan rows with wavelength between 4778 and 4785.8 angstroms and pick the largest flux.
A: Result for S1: 3.434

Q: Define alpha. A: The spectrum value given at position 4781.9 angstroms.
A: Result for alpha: 3.371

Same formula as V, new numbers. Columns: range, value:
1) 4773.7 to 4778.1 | 3.46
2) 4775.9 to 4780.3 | 3.44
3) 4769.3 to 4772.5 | 3.4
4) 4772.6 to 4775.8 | 3.46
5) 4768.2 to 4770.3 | 3.35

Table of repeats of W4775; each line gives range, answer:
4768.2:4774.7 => 3.466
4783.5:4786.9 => 3.405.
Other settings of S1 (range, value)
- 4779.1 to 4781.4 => 3.41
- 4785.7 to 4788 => 3.432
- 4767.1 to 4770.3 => 3.368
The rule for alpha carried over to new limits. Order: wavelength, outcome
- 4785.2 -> 3.383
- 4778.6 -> 3.434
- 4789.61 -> 3.47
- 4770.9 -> 3.401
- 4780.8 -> 3.388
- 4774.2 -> 3.466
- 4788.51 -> 3.454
